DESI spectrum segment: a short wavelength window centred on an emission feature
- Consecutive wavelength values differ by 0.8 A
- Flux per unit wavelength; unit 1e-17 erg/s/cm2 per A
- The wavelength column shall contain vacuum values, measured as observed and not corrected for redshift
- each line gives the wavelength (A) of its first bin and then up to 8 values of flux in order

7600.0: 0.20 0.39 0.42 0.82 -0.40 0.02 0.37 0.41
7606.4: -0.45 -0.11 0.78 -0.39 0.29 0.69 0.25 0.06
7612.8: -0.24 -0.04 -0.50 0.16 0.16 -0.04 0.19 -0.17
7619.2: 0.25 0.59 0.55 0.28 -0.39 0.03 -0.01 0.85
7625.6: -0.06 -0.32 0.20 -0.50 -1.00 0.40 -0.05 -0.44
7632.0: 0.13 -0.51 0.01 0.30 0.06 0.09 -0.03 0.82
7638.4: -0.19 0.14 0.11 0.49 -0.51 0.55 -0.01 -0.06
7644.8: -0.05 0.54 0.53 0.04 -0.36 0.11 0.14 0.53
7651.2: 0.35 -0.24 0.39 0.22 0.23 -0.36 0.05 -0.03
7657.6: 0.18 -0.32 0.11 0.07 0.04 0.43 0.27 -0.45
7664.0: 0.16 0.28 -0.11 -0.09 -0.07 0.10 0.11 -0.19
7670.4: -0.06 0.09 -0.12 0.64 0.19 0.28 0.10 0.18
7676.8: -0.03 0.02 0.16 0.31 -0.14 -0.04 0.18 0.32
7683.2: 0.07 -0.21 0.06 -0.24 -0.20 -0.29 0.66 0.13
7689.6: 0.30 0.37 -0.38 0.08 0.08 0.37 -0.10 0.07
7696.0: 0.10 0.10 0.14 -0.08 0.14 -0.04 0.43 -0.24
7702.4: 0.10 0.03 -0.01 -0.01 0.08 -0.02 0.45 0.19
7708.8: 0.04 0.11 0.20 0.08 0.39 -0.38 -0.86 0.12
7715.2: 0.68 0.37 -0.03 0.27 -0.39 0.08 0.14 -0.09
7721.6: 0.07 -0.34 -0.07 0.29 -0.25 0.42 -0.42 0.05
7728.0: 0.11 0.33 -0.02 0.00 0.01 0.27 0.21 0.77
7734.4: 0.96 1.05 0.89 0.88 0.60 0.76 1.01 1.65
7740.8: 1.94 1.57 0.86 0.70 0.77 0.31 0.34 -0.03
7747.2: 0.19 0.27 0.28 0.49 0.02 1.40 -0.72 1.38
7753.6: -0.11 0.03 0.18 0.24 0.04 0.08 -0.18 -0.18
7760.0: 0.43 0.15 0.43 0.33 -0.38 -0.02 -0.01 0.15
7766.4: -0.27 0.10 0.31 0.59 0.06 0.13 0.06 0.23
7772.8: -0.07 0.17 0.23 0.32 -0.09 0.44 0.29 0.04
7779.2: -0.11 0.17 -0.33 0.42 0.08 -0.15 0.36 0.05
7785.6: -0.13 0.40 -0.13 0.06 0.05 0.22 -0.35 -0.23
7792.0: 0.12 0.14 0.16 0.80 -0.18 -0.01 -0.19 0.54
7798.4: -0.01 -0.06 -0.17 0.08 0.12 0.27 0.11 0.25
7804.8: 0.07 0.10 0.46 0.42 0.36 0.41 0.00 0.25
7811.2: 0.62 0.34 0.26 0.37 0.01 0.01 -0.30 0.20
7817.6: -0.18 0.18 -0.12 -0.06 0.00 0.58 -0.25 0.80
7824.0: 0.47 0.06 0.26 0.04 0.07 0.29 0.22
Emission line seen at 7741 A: [O II]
